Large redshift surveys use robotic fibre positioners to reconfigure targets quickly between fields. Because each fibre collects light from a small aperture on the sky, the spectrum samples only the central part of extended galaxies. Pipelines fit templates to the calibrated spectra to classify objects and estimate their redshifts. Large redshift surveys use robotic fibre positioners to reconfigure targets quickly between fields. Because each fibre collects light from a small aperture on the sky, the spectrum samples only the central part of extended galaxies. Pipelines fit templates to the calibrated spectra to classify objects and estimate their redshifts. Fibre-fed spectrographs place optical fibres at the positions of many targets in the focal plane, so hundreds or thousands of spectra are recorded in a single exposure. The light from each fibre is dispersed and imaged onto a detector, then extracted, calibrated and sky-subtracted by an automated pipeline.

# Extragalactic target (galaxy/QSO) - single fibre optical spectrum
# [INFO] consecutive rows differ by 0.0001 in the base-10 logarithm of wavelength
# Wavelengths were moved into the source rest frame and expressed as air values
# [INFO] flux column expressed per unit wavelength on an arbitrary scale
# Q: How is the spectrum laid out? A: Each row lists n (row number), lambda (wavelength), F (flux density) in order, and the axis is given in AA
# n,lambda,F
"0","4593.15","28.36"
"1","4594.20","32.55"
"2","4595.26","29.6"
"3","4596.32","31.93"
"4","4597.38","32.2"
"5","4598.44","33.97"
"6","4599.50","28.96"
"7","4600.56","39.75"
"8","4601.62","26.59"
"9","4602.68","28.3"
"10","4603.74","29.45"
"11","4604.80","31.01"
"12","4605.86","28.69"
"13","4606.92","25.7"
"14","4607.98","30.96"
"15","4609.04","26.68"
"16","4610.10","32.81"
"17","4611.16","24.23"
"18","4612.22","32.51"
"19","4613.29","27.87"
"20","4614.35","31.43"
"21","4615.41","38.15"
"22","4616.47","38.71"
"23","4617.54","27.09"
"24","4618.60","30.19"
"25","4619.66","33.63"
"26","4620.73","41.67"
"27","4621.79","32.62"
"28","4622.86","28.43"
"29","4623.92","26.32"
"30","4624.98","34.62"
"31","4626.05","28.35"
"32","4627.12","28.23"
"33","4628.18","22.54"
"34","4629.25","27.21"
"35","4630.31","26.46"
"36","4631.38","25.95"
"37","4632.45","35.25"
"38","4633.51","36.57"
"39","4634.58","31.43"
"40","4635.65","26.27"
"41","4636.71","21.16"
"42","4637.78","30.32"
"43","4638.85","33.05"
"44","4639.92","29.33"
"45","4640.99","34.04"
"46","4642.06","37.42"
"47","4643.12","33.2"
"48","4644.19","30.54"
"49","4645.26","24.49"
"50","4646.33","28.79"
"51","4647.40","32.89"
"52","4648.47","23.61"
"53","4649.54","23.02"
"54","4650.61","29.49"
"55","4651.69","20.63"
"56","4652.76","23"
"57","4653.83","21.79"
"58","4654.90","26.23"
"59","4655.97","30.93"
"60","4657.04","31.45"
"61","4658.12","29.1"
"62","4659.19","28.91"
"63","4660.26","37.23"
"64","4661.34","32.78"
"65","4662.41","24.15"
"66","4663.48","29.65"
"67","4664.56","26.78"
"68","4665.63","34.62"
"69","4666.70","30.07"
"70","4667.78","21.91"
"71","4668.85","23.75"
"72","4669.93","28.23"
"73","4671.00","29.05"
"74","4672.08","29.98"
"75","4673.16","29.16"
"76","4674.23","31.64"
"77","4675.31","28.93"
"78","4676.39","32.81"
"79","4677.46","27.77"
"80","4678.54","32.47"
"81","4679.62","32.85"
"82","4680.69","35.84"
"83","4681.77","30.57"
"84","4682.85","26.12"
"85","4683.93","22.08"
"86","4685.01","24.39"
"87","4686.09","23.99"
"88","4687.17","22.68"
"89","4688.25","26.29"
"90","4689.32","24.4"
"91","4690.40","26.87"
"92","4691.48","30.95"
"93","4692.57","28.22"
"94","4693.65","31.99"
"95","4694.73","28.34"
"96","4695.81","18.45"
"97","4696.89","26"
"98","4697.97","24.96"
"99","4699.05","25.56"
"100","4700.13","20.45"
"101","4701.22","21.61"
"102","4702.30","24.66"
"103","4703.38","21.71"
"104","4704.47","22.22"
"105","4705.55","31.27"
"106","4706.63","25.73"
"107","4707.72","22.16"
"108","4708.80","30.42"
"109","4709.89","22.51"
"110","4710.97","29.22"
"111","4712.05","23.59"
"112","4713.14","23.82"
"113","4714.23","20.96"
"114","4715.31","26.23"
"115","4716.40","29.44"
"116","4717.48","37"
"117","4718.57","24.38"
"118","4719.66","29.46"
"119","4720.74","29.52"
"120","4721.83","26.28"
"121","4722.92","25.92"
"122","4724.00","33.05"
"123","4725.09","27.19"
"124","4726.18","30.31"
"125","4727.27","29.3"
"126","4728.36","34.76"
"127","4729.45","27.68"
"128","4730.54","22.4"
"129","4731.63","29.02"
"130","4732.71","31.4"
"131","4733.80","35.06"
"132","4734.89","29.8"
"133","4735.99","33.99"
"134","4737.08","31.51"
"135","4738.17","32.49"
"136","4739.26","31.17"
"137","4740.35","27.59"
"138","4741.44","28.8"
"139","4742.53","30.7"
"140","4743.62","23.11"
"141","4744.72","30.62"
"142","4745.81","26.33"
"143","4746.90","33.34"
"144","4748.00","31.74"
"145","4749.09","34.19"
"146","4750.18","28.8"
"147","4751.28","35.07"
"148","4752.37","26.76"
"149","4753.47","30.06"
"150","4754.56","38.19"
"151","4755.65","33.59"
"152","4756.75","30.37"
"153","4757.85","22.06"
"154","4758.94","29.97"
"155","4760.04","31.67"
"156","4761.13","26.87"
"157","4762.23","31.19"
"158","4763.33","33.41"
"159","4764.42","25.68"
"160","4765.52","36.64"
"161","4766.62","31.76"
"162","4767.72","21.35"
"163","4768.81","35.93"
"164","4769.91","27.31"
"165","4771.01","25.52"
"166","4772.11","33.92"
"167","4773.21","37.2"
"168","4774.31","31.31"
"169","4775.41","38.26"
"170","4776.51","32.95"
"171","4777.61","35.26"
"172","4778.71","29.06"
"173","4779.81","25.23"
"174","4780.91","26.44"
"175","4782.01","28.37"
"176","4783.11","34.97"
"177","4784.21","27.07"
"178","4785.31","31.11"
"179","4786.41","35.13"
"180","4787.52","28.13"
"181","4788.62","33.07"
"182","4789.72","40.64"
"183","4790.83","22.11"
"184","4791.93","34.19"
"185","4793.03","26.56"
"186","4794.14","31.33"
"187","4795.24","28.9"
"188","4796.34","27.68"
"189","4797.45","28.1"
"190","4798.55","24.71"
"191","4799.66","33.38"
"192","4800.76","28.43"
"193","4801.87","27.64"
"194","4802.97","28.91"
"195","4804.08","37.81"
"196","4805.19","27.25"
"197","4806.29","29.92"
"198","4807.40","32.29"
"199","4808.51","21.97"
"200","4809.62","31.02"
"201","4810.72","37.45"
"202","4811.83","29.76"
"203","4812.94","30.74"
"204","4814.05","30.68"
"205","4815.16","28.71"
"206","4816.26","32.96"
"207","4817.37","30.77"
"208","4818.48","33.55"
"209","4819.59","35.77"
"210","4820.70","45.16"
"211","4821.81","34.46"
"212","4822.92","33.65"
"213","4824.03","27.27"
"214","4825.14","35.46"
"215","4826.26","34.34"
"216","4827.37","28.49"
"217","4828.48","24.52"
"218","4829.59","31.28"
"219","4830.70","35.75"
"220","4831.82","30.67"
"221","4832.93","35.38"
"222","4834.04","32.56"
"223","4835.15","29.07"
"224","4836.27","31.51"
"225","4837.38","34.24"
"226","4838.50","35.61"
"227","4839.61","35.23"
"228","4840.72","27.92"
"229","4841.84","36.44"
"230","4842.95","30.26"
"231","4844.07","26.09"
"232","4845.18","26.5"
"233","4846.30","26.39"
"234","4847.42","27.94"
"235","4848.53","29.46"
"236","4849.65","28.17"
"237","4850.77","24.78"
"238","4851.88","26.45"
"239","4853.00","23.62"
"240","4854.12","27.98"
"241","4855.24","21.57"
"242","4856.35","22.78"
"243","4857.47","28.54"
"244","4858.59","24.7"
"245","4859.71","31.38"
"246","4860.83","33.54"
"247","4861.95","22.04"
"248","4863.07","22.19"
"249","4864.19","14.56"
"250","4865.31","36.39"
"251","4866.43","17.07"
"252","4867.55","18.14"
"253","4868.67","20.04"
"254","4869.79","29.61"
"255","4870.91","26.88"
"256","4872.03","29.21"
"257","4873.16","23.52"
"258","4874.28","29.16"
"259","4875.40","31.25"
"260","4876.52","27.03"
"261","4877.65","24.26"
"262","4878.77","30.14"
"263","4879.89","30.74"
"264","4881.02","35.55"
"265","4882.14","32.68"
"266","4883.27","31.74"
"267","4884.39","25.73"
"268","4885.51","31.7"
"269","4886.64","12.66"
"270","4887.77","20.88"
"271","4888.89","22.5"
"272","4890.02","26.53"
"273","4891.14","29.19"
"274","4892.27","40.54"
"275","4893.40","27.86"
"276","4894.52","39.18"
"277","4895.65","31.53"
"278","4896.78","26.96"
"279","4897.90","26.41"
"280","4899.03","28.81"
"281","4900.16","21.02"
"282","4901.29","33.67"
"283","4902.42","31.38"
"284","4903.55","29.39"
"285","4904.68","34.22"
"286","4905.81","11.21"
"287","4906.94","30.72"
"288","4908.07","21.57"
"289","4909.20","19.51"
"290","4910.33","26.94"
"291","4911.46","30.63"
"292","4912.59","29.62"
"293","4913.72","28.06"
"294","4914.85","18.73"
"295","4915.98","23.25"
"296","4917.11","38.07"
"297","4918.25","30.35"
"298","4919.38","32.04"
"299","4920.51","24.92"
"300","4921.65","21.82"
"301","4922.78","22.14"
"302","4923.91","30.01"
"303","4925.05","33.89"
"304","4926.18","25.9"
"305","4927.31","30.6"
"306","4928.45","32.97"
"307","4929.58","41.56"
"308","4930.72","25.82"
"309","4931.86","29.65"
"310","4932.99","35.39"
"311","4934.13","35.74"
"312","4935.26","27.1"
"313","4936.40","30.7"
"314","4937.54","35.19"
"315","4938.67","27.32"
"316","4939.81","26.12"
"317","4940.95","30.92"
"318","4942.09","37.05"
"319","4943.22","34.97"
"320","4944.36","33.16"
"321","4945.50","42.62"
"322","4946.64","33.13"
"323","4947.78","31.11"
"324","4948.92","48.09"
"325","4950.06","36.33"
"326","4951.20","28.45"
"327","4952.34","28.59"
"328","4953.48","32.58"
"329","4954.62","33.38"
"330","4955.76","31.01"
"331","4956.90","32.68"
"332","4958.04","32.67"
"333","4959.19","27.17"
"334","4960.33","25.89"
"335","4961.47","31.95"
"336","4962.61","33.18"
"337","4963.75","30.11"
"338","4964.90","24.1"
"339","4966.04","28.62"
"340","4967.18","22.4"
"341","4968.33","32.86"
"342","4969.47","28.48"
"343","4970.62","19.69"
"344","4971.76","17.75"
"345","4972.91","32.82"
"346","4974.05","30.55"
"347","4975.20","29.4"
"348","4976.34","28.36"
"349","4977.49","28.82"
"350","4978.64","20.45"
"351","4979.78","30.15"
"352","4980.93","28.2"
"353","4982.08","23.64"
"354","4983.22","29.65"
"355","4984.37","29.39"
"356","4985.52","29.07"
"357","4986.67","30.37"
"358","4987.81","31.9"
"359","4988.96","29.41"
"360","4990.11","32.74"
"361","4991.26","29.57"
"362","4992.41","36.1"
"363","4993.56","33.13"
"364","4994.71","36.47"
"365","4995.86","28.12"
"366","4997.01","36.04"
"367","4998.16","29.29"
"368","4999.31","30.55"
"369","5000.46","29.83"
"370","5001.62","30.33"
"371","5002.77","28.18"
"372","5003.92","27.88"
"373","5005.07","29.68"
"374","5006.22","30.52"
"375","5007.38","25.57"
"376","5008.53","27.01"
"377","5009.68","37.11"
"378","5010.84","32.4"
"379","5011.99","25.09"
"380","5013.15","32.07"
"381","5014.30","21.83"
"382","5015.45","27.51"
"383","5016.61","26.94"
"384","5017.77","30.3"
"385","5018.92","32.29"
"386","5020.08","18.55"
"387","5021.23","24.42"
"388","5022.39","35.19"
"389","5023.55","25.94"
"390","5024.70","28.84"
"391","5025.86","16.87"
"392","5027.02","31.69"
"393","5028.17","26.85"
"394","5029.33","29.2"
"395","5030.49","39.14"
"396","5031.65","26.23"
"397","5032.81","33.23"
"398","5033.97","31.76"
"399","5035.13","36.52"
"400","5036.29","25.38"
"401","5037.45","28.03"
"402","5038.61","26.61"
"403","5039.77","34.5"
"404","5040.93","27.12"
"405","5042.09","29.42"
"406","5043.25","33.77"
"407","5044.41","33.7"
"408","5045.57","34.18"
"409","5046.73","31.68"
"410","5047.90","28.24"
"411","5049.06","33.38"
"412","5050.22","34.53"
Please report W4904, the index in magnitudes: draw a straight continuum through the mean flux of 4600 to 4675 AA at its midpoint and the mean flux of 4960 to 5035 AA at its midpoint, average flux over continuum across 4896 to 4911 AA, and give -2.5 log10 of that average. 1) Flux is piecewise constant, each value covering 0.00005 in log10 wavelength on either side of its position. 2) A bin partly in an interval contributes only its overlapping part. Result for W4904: 0.11 mag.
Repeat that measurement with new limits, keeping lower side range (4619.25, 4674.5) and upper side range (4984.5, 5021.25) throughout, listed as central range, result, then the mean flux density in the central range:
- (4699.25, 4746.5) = 0.06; 27.8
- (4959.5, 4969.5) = 0.04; 28.6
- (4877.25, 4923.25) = 0.07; 27.7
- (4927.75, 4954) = -0.12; 33.2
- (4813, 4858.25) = -0.04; 30.5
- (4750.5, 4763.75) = -0.05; 30.7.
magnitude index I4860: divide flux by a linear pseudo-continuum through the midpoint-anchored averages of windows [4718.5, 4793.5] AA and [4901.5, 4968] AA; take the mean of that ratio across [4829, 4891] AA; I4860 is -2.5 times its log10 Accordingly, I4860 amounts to 0.09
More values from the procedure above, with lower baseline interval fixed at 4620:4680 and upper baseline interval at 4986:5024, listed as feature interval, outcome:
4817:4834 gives -0.12 mag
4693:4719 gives 0.15 mag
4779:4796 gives -0.03 mag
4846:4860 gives 0.12 mag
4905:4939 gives 0.05 mag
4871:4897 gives 0.03 mag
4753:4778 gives -0.07 mag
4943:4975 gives -0.04 mag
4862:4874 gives 0.24 mag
